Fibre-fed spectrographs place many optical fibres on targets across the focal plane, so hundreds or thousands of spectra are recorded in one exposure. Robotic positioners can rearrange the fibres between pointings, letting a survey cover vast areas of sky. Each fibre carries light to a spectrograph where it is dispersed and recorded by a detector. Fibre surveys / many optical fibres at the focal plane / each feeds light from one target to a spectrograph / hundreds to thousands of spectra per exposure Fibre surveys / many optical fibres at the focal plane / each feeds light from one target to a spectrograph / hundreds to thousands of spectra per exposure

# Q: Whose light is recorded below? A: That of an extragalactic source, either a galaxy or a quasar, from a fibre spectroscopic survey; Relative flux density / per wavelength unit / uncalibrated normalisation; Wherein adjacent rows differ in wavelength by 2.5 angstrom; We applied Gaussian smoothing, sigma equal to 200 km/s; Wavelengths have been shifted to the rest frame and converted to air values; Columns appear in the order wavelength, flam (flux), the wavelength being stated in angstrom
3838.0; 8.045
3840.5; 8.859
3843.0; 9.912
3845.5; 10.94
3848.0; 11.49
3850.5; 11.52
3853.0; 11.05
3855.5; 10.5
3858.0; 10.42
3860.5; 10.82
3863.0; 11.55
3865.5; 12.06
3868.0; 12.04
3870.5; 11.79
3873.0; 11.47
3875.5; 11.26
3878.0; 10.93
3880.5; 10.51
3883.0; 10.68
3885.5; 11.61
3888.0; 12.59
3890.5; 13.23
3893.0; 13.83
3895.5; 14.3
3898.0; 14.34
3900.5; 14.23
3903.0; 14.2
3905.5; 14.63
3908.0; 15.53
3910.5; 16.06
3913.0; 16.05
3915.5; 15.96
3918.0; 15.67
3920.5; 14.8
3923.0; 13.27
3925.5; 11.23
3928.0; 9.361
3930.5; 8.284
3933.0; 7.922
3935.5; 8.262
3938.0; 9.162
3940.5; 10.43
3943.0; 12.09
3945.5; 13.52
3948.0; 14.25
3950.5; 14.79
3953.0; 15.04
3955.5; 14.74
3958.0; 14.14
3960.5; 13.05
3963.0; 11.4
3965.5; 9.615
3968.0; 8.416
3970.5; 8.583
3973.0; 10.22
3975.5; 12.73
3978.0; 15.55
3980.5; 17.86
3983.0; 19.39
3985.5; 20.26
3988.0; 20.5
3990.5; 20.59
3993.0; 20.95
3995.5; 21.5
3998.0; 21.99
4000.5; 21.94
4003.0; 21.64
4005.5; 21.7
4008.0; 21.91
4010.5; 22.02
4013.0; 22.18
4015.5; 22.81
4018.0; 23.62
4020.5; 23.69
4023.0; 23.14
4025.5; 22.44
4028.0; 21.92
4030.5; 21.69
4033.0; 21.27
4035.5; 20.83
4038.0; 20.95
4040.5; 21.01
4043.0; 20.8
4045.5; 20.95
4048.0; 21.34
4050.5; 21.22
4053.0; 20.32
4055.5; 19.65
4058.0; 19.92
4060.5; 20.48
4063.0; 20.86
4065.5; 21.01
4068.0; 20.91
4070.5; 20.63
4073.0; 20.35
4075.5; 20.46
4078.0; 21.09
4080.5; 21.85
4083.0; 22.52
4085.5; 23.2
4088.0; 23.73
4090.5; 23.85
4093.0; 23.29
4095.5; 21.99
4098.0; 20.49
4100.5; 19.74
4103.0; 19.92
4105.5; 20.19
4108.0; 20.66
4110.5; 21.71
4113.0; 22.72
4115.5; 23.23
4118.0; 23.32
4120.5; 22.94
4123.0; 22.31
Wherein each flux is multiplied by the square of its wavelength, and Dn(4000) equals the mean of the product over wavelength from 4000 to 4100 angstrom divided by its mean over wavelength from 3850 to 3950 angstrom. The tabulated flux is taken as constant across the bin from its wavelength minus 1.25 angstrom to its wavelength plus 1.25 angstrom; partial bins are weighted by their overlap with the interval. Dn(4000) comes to 1.89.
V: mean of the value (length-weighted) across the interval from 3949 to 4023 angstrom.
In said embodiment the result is 17.8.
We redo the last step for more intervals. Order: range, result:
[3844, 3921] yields 12.7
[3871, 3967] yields 12.7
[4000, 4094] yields 21.7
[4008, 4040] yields 22.2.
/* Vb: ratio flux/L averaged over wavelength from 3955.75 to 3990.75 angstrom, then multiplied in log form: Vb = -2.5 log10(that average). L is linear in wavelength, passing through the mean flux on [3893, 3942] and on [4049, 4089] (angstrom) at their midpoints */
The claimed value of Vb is 0.12 mag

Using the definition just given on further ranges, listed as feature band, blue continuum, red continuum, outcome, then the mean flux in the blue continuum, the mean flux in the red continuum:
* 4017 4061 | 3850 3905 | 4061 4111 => -0.11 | 12.1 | 21.4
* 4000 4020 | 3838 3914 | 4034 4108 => -0.21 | 12.2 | 21.1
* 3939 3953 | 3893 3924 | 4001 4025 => 0.32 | 14.9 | 22.5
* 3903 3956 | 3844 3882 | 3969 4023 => 0.18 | 11.2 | 19.6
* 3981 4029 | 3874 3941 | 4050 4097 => -0.22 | 12.6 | 21.4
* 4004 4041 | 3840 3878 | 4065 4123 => -0.19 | 11.1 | 21.8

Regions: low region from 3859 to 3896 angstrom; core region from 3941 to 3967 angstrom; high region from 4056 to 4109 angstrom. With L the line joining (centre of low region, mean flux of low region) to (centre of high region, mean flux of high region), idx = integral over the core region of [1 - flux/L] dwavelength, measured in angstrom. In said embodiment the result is 3.74 angstrom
